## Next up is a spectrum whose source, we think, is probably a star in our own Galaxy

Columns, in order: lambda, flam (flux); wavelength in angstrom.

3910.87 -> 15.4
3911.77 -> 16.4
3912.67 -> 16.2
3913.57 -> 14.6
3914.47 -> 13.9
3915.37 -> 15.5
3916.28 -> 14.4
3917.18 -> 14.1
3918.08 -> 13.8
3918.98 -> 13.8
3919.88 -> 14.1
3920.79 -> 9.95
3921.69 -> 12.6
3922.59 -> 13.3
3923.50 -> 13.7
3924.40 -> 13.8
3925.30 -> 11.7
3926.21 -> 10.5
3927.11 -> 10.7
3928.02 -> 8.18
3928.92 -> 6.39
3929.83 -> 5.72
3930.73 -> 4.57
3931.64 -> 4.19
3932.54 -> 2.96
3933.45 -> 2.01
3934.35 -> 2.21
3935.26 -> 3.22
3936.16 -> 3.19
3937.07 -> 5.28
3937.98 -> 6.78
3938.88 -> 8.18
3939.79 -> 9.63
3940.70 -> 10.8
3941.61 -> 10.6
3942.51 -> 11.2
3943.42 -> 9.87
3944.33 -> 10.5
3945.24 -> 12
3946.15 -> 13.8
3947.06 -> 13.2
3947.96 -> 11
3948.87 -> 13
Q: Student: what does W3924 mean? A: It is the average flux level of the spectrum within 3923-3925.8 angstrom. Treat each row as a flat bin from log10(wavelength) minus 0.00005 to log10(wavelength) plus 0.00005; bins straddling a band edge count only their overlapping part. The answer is 13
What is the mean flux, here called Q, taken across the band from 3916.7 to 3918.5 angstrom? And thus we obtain 14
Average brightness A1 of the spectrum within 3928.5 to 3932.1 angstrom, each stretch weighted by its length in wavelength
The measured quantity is 5.2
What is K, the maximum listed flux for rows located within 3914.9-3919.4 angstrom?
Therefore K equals 15.5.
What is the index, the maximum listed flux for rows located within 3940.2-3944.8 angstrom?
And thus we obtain 11.2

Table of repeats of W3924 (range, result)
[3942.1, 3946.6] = 11.5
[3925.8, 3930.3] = 8.26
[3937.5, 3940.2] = 8.15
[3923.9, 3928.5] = 11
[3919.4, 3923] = 12.5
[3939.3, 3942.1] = 10.3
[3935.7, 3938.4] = 5.05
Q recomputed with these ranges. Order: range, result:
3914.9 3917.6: 14.6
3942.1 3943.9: 10.5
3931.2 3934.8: 2.84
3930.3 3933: 3.89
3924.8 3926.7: 11.2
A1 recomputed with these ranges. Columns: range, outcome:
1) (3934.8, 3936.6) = 3.21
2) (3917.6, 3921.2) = 13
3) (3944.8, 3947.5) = 13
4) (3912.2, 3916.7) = 14.9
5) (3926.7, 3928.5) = 9.35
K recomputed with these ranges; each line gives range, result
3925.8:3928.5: 10.7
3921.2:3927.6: 13.8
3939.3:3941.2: 10.8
